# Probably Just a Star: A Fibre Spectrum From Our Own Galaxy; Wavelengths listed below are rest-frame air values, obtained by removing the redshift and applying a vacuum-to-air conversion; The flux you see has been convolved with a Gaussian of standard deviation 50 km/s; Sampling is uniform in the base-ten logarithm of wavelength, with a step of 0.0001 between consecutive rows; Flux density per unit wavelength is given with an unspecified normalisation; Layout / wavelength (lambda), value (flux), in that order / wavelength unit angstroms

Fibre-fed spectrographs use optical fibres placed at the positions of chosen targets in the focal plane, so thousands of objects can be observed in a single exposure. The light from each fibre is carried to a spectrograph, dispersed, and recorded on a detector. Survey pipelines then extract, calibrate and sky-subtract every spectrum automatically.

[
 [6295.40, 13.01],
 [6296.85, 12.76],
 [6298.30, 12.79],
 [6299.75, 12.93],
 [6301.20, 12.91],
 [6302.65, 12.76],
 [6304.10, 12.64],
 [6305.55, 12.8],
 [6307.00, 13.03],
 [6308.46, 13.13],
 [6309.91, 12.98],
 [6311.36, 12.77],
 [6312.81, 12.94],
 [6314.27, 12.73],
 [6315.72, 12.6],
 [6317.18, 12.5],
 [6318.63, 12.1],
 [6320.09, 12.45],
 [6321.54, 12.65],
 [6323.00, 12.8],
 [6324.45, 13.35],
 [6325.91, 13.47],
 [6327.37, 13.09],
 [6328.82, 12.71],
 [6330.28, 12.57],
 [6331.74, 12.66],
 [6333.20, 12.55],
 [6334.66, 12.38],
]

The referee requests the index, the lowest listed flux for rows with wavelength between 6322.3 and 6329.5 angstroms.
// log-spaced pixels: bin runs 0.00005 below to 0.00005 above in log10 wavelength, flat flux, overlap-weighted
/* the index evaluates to 12.71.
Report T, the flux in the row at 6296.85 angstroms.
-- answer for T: 12.76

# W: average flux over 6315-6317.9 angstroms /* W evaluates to 12.5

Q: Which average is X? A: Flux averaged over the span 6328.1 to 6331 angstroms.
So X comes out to 12.6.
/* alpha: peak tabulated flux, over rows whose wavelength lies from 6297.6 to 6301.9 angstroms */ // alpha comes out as 12.93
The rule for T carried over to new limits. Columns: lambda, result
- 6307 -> 13.03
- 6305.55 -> 12.8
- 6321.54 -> 12.65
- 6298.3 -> 12.79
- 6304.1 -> 12.64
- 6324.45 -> 13.35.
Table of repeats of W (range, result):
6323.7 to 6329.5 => 13.2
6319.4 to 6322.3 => 12.6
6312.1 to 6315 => 12.8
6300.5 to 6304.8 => 12.8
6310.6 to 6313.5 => 12.9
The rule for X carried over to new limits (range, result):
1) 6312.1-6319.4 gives 12.6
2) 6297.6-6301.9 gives 12.9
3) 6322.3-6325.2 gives 13.1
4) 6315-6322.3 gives 12.5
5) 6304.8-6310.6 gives 13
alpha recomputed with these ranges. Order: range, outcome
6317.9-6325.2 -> 13.35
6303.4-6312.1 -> 13.13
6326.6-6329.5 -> 13.09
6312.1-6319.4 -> 12.94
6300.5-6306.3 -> 12.91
